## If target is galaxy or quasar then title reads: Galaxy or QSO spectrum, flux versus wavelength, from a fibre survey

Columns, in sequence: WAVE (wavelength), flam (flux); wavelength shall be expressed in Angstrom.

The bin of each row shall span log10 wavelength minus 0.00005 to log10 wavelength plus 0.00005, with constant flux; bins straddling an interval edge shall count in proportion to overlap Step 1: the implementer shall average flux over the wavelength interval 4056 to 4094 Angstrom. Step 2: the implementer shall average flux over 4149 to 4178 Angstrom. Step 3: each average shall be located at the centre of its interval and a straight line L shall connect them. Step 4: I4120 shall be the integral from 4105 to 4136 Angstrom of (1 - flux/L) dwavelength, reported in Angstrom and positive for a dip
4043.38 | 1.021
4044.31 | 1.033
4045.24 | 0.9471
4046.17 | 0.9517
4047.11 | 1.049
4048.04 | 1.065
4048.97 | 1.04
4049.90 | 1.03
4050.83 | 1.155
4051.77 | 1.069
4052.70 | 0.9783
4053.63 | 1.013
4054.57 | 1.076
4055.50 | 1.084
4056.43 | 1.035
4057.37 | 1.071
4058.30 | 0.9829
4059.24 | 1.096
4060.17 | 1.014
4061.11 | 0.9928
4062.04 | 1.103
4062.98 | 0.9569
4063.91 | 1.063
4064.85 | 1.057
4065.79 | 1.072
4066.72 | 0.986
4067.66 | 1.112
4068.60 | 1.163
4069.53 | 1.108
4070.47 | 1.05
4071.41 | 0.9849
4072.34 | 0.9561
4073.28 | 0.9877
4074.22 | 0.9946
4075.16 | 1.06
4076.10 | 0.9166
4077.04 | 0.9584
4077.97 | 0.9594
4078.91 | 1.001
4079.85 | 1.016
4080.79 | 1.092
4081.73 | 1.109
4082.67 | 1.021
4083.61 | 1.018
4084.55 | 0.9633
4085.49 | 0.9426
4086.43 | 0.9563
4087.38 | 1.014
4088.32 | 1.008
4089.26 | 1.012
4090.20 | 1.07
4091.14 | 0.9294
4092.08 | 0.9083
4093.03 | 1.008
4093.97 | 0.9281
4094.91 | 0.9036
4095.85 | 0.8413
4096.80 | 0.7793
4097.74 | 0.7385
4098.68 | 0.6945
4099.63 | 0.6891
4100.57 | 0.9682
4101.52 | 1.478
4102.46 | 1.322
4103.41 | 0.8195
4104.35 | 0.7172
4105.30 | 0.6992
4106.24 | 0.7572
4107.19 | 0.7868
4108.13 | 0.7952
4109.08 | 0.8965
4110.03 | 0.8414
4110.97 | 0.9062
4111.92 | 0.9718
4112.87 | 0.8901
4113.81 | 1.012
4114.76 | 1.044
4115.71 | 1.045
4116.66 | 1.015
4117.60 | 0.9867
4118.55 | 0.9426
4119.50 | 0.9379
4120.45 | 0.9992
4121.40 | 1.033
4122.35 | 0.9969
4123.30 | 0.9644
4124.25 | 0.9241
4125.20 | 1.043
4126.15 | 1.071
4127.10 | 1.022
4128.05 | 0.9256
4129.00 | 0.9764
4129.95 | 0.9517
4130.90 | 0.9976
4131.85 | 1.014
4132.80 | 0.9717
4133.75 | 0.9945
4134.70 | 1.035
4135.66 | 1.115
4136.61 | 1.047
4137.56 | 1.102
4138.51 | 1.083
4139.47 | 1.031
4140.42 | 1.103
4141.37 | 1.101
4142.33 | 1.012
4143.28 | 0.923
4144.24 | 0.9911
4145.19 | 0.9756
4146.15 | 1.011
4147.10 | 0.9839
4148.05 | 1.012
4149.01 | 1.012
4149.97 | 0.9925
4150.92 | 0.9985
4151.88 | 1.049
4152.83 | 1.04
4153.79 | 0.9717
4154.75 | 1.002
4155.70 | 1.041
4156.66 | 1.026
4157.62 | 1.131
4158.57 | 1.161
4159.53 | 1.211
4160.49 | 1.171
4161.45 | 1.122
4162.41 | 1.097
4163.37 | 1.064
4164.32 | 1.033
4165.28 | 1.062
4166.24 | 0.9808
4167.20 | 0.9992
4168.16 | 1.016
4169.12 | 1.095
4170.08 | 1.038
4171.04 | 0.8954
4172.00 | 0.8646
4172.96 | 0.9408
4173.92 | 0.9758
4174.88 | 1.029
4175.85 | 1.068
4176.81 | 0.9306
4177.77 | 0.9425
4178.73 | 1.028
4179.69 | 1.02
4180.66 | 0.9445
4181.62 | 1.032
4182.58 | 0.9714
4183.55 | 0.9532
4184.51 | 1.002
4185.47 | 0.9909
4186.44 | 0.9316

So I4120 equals 2.0 Angstrom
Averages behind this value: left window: 1.02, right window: 1.03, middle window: 0.957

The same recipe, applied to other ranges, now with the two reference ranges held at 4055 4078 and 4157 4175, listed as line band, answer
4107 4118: 1.1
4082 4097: 1.1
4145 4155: 0.4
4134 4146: 0.0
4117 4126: 0.5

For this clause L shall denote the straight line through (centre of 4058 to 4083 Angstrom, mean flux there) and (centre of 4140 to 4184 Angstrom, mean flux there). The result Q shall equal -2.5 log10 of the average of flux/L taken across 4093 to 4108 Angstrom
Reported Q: 0.17 mag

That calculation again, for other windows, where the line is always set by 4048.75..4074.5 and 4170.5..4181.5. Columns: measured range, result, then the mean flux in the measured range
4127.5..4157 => -0.026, 1.02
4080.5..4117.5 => 0.091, 0.938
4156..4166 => -0.129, 1.1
